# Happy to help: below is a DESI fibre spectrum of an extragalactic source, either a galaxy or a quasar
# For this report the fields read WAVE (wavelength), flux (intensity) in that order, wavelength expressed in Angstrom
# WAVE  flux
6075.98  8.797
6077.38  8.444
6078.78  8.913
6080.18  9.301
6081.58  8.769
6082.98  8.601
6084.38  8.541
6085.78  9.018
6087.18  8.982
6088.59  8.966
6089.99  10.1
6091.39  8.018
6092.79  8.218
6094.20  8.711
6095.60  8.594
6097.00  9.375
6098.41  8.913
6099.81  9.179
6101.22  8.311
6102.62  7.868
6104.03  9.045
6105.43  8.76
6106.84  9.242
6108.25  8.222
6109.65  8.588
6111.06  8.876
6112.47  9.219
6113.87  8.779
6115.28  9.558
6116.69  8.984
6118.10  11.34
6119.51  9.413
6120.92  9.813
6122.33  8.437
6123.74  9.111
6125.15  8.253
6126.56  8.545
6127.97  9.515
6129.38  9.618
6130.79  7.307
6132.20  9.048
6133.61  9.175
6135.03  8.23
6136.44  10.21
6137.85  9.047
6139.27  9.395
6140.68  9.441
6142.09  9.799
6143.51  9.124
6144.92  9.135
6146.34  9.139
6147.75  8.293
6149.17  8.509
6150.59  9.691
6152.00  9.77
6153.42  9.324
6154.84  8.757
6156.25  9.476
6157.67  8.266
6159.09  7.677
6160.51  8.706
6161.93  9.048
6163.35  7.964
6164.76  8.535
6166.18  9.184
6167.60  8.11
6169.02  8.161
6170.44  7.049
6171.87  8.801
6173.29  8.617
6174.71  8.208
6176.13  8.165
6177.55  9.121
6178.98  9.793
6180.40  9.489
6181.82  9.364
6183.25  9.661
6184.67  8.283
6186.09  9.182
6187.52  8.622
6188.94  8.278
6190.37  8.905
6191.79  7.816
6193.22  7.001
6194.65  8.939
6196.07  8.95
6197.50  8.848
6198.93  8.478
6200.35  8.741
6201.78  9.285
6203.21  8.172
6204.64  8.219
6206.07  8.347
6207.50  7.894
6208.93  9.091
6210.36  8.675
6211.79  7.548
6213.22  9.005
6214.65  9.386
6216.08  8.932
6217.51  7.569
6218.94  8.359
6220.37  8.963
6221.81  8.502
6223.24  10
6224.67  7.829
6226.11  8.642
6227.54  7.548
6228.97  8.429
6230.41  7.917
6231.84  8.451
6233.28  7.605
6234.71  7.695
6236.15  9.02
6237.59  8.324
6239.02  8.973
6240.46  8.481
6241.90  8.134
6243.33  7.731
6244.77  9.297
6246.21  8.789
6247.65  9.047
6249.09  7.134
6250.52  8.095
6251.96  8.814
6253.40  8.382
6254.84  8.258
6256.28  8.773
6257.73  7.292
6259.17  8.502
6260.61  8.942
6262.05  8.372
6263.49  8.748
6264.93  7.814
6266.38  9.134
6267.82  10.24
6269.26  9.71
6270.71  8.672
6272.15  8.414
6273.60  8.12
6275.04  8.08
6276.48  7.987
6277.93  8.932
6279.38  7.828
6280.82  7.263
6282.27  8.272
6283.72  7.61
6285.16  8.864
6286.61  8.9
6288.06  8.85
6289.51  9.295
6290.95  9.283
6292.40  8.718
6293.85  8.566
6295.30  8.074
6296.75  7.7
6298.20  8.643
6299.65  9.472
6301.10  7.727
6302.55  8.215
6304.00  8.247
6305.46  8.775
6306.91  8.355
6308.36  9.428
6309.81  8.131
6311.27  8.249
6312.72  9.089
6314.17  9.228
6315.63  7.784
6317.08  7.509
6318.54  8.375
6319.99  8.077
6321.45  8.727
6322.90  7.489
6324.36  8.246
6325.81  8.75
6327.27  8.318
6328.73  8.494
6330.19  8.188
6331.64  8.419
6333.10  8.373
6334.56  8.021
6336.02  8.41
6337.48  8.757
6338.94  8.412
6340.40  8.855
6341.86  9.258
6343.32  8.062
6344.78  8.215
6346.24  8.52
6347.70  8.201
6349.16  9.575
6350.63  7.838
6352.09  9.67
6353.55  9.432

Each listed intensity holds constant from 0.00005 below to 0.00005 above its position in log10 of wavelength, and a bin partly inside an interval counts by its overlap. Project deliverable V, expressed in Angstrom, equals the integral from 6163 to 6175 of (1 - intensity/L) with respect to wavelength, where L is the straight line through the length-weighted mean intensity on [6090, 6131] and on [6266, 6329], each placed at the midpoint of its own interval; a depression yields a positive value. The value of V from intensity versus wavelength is 0.7 Angstrom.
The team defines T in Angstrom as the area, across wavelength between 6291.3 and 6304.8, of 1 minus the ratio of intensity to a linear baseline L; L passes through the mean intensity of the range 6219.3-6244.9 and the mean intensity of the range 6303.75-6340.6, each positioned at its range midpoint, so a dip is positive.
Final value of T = 0.00 Angstrom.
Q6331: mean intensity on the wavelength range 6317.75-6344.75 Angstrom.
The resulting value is 8.39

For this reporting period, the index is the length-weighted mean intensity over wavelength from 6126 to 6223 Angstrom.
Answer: 8.75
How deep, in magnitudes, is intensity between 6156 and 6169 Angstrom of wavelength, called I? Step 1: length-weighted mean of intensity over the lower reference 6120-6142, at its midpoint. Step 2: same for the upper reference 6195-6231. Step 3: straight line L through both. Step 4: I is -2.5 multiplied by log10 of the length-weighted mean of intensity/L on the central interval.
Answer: 0.04 mag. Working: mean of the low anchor 9.04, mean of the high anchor 8.54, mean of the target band 8.5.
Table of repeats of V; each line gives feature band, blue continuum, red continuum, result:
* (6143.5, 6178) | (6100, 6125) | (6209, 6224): 0.84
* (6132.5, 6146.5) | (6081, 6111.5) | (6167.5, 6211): -0.94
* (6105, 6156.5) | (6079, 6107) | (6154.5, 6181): -2.45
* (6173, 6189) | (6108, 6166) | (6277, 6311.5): -0.12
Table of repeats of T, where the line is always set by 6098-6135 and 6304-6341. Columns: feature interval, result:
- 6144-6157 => -0.37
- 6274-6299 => 0.30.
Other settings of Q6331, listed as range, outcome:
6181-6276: 8.52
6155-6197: 8.6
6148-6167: 8.82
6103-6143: 9.1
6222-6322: 8.46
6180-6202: 8.72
